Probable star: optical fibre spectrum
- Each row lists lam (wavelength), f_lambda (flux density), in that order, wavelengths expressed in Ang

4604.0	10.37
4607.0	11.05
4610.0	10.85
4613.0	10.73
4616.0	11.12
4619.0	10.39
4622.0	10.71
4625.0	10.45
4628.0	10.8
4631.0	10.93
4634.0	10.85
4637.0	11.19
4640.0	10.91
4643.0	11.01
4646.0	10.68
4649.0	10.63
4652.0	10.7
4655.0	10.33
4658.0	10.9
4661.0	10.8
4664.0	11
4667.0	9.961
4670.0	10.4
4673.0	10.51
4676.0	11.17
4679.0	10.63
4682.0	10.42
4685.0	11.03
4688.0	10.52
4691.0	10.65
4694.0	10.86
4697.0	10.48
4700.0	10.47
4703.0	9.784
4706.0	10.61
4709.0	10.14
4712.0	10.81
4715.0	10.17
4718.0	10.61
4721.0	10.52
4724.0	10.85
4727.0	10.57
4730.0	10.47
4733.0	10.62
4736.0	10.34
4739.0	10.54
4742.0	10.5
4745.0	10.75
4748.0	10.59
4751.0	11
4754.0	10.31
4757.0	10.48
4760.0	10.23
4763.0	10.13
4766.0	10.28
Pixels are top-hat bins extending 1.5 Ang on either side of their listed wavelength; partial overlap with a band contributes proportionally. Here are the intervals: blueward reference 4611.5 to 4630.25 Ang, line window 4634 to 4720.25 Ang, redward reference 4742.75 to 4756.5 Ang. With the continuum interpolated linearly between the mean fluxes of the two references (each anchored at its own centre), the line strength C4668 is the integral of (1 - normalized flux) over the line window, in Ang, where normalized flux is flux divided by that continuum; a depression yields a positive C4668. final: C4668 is 0.45 Ang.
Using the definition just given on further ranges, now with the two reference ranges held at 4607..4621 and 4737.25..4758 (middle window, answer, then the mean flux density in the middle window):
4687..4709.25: 0.5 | 10.5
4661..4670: 0.2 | 10.5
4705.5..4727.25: 0.2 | 10.5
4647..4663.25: 0.1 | 10.7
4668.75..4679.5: 0.0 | 10.7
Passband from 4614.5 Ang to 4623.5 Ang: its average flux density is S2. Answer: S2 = 10.7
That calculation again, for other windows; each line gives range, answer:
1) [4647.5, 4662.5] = 10.7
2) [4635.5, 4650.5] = 10.9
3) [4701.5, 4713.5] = 10.3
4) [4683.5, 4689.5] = 10.8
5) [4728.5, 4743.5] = 10.5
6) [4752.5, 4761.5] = 10.3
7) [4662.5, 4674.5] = 10.5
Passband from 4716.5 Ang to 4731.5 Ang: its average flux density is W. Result 10.6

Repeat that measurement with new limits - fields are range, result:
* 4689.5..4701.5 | 10.6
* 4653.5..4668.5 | 10.6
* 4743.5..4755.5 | 10.7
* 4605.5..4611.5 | 11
